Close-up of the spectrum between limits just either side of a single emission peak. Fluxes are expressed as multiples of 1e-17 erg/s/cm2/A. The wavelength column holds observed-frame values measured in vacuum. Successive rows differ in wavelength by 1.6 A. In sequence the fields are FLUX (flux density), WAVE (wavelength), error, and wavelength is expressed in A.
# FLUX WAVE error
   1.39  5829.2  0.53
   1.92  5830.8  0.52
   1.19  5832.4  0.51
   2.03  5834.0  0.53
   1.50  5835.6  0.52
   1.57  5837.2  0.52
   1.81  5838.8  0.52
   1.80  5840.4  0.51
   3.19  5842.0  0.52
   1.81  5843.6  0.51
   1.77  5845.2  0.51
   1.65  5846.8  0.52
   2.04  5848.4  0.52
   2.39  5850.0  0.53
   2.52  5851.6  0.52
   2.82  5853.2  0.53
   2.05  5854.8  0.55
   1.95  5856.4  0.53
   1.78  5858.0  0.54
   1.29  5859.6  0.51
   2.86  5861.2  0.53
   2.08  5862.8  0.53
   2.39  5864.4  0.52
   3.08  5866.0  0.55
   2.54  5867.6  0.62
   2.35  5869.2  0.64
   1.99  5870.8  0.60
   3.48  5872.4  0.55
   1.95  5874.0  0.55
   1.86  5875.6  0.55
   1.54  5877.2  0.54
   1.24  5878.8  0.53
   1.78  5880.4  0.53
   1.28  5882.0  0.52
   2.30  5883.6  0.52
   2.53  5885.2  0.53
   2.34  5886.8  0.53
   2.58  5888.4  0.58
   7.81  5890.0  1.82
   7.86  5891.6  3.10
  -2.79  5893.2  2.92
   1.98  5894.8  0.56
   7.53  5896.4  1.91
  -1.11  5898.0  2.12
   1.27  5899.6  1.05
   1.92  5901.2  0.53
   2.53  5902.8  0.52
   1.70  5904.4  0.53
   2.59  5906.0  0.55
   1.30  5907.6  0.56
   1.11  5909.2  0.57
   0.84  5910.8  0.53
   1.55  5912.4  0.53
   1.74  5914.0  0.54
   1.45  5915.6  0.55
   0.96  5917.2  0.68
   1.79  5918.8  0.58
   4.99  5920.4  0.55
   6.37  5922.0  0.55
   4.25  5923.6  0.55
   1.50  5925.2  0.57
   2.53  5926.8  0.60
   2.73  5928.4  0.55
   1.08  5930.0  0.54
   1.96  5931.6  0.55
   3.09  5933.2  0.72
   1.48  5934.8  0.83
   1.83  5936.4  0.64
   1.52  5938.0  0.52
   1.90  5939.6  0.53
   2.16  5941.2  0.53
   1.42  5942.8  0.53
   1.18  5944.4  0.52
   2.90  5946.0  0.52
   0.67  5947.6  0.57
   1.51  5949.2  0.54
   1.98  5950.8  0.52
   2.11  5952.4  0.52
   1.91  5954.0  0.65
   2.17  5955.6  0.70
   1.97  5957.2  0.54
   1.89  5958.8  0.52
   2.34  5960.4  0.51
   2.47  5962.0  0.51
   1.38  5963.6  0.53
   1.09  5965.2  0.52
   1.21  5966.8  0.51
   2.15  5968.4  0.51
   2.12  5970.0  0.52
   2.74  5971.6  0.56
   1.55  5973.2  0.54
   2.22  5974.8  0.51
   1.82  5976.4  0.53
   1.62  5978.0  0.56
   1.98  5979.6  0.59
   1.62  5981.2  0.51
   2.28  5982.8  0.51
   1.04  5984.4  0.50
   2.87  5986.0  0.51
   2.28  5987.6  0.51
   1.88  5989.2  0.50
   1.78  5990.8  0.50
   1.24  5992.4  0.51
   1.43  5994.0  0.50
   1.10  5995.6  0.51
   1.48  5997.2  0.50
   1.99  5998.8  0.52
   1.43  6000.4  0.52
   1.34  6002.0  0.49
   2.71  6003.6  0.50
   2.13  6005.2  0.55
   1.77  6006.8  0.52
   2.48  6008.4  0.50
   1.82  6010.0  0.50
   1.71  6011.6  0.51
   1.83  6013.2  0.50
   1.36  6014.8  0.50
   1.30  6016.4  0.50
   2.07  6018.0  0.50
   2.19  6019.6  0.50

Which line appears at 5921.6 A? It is H-beta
